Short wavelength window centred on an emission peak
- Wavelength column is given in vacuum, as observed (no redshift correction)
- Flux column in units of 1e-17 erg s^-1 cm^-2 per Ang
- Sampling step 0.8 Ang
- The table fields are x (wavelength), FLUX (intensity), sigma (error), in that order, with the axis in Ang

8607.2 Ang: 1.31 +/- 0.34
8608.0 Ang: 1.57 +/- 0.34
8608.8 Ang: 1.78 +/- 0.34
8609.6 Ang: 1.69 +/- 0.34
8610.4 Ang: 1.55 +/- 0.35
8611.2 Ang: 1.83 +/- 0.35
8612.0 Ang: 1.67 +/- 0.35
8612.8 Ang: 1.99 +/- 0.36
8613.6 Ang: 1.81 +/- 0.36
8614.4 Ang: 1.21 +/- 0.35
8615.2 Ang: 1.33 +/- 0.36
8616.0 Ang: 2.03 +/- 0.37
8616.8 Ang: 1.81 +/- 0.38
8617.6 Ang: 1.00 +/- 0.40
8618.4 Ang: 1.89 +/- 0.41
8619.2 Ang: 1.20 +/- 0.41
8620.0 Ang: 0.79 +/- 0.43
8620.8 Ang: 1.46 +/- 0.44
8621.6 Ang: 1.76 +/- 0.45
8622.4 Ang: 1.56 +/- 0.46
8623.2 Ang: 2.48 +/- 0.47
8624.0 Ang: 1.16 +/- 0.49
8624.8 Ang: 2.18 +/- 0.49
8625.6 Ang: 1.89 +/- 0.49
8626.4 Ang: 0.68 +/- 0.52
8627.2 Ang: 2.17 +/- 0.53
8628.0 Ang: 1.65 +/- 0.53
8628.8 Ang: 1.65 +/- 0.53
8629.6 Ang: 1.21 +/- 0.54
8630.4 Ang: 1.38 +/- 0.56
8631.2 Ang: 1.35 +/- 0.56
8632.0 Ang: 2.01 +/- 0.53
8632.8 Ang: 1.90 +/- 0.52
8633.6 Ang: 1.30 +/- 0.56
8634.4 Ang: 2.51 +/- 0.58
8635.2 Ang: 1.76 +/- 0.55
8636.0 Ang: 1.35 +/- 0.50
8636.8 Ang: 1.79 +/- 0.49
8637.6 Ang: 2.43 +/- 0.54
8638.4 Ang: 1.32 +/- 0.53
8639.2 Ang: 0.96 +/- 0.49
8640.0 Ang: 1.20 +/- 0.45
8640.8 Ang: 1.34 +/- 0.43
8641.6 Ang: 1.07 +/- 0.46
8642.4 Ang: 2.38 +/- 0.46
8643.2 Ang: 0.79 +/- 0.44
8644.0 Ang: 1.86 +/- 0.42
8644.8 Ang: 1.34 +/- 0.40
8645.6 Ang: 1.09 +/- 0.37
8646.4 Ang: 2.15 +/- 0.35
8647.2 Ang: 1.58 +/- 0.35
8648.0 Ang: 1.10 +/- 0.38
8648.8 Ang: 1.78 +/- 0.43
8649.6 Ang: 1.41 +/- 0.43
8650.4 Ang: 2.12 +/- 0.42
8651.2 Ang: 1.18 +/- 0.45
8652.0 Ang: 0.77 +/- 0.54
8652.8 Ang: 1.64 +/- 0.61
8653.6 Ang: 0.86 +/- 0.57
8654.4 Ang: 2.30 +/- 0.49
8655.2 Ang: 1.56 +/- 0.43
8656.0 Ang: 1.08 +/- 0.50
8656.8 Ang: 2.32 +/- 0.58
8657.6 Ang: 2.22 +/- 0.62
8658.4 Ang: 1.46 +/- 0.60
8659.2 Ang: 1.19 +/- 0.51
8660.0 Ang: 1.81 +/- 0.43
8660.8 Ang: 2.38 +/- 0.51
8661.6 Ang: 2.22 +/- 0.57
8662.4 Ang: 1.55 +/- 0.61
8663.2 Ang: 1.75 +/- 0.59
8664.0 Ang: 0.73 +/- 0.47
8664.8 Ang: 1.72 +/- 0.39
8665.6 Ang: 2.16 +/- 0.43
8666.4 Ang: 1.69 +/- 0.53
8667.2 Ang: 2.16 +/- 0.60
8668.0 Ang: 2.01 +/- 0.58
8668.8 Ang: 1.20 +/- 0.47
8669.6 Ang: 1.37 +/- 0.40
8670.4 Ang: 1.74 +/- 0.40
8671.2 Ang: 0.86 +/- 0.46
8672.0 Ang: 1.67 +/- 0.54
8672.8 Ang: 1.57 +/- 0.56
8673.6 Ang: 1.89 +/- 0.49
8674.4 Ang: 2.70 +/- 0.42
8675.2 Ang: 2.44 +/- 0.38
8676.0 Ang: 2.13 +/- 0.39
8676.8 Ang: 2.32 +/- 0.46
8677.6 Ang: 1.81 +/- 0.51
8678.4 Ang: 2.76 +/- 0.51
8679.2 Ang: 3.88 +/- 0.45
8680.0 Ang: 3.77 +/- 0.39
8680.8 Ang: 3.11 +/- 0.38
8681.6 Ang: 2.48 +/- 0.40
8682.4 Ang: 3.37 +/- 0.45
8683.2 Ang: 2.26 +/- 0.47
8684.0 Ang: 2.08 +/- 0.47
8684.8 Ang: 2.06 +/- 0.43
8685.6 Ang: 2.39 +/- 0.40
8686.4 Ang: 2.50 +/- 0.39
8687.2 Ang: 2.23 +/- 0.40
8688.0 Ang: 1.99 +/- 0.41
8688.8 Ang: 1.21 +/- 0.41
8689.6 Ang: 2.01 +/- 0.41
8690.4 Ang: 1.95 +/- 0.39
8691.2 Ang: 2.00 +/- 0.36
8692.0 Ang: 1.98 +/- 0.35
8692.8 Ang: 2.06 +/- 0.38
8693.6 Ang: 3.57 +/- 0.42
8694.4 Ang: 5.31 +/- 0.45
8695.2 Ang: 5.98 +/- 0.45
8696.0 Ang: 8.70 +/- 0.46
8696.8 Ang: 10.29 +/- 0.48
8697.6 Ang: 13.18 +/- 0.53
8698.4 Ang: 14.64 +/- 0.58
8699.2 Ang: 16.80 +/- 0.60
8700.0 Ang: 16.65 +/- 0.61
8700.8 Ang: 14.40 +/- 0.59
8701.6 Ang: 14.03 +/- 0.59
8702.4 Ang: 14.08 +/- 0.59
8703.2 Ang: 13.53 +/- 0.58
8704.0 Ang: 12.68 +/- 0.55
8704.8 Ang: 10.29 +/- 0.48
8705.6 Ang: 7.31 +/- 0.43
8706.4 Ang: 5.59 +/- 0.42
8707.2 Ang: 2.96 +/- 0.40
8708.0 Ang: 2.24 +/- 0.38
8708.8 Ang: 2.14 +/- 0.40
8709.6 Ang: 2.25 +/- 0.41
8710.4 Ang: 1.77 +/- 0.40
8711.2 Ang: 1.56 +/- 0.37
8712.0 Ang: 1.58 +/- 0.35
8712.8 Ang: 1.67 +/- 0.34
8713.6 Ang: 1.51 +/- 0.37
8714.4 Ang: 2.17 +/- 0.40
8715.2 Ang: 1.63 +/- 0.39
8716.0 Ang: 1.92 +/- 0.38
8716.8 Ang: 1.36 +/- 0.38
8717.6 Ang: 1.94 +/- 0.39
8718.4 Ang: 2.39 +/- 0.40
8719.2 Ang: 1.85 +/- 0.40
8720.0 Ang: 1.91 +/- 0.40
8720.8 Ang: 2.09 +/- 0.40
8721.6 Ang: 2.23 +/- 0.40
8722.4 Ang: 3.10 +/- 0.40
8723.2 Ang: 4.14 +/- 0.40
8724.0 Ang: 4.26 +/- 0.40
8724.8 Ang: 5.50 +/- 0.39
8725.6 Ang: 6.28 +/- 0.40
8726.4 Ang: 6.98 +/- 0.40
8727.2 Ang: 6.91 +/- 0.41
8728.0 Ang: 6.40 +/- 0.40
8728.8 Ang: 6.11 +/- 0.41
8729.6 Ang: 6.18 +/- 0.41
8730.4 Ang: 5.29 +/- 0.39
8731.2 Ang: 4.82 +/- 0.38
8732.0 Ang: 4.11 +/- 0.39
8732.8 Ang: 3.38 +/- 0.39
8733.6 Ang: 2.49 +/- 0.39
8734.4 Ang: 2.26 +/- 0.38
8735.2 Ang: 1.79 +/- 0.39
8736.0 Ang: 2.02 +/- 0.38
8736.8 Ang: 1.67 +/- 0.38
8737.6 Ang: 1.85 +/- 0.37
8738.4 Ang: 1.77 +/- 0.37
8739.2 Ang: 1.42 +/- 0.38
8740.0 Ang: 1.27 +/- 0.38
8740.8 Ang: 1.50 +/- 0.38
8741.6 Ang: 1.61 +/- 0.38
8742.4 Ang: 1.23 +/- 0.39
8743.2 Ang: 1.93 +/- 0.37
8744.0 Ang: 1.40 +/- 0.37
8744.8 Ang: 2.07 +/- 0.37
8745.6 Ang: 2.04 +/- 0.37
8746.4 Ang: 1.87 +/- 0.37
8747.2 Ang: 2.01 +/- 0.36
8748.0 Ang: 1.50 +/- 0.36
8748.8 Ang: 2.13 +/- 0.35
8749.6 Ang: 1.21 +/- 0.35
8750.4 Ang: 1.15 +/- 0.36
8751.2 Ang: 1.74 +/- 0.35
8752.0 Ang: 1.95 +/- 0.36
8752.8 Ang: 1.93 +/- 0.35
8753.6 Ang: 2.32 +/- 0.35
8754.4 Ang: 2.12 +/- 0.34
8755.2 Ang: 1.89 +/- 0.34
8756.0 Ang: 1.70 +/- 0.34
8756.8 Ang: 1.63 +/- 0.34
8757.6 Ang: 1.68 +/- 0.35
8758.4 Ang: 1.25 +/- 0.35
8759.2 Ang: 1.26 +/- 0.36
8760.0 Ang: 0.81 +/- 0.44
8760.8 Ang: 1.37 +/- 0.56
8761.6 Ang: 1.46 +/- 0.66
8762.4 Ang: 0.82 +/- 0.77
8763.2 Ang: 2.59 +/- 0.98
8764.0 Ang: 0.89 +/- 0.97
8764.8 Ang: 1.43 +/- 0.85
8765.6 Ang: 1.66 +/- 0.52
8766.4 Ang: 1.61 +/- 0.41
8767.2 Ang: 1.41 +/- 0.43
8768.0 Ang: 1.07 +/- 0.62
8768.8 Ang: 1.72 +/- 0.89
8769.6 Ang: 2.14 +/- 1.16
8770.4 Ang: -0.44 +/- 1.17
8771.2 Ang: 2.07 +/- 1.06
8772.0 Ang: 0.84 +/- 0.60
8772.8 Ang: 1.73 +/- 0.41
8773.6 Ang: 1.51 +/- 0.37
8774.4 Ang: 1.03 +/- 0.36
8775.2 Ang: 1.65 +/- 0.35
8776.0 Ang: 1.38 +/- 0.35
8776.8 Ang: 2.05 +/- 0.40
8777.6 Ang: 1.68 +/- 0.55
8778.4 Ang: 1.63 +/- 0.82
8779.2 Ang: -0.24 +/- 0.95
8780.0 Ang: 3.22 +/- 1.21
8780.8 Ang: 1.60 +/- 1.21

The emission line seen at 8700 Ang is H-alpha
